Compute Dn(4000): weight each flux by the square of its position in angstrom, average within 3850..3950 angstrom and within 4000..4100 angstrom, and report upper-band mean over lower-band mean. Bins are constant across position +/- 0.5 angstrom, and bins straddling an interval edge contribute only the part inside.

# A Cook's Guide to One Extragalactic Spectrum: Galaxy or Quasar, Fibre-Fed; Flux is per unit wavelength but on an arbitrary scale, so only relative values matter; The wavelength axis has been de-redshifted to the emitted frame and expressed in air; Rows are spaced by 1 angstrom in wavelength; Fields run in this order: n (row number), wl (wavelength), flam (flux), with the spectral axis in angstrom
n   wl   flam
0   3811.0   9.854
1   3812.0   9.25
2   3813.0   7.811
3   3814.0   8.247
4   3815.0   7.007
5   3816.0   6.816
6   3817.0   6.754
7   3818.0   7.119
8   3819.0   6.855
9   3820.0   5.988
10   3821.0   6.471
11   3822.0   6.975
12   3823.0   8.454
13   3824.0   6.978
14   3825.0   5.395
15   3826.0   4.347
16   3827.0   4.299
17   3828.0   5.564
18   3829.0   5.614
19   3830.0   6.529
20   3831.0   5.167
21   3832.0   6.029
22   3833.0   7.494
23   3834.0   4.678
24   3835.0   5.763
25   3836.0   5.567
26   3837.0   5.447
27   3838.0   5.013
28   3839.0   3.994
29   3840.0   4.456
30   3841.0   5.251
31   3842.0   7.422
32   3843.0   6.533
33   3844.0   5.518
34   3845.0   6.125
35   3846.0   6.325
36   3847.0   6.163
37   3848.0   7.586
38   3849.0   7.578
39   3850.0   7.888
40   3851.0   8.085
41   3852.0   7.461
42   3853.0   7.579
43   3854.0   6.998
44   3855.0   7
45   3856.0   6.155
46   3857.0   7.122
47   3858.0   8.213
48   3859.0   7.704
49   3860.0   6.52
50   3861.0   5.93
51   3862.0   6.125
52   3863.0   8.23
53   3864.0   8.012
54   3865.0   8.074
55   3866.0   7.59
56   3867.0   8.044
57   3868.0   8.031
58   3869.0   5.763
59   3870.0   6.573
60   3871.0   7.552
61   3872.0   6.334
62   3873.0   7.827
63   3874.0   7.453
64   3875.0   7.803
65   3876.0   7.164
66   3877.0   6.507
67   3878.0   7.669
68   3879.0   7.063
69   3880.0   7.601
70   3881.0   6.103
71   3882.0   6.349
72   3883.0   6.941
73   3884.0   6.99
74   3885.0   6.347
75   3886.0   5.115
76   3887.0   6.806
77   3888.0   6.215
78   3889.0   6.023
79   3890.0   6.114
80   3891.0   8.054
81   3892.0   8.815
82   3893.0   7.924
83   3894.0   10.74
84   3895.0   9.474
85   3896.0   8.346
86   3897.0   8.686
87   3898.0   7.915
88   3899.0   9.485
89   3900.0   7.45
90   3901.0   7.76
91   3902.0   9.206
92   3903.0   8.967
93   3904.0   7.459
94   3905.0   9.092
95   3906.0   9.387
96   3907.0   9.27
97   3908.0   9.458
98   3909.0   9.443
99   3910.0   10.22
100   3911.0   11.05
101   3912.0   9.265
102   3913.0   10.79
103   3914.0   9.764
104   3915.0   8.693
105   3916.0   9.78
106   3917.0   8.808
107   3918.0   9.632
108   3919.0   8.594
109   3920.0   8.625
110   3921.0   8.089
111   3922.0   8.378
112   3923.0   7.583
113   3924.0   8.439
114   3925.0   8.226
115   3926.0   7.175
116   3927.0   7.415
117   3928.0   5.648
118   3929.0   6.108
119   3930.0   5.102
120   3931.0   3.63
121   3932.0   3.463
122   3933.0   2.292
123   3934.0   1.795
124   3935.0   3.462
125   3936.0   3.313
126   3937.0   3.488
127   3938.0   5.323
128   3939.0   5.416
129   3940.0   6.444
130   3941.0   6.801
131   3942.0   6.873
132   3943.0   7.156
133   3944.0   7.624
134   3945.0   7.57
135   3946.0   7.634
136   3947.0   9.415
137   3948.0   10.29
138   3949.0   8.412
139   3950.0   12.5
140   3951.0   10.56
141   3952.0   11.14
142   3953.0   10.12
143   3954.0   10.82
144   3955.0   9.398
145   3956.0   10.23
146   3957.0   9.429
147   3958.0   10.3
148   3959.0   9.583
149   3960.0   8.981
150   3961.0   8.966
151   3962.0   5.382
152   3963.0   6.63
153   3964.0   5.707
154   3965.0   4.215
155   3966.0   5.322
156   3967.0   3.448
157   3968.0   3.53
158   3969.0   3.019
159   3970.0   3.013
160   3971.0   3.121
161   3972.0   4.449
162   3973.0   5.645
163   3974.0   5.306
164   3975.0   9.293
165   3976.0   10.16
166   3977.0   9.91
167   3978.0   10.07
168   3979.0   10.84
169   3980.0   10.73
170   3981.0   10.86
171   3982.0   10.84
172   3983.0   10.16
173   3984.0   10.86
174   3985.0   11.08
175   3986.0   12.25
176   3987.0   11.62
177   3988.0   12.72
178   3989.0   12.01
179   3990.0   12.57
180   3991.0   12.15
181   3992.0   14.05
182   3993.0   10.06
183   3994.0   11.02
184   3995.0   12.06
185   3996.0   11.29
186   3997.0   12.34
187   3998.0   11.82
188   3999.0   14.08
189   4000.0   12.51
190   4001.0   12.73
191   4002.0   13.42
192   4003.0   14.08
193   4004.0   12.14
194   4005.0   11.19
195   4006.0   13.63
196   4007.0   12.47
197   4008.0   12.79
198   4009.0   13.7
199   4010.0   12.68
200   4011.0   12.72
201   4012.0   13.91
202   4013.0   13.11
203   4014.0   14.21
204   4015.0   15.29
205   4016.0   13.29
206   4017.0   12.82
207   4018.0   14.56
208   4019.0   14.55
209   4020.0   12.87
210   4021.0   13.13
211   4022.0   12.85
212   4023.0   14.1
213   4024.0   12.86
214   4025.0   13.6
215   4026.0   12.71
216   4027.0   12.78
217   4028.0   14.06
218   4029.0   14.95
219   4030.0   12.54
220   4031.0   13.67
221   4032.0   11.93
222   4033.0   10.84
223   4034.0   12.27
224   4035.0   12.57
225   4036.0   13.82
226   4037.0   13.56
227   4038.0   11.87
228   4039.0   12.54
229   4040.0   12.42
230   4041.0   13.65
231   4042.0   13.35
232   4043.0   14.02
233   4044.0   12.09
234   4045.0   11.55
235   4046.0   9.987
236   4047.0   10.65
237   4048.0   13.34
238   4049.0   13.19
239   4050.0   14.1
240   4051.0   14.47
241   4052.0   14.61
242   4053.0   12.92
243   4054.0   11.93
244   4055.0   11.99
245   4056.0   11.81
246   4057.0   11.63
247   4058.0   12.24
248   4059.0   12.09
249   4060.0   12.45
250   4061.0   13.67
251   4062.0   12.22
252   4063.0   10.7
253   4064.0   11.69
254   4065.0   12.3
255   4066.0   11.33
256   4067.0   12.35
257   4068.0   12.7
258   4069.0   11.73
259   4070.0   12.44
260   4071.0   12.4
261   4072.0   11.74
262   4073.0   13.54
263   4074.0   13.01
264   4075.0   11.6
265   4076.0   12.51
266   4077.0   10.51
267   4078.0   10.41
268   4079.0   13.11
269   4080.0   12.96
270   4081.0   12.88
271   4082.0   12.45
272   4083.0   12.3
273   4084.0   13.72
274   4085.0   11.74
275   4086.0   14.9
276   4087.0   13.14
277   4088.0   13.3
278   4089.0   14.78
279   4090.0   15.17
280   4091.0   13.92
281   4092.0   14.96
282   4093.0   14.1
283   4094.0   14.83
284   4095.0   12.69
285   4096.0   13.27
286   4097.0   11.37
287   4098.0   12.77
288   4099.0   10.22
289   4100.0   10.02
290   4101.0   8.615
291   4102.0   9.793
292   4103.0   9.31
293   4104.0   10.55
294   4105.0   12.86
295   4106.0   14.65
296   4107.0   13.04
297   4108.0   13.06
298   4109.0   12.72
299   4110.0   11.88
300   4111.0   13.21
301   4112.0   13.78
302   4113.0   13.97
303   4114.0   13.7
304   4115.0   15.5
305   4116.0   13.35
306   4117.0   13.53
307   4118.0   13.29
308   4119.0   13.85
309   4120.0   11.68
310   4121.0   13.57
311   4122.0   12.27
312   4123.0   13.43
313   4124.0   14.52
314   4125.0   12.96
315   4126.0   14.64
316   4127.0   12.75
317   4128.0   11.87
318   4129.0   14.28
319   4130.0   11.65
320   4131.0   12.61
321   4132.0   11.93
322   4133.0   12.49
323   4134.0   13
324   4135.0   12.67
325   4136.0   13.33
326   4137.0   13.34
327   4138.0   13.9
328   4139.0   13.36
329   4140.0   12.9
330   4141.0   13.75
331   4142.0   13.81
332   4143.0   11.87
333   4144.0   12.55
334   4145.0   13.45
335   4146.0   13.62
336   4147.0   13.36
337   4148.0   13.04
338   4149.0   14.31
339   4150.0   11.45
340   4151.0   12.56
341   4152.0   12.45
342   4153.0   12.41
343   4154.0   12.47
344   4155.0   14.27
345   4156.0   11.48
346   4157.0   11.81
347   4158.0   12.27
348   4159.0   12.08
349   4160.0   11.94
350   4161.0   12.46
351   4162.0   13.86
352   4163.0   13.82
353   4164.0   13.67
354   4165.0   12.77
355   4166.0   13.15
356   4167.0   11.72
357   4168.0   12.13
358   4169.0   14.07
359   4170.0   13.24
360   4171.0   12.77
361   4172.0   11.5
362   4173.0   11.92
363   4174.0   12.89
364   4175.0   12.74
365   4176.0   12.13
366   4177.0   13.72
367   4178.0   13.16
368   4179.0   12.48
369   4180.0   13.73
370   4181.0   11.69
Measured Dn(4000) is 1.9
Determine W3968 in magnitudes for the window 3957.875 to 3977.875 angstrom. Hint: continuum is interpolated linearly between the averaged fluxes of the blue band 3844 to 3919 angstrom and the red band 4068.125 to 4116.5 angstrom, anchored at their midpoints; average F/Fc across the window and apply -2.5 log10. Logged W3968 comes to 0.480 mag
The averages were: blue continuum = 7.8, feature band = 6.29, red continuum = 12.7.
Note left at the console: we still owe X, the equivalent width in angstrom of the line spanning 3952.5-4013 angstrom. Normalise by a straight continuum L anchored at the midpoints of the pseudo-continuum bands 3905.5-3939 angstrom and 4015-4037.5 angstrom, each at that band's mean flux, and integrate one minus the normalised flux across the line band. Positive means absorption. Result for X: 4.8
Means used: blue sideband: 7.3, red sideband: 13.2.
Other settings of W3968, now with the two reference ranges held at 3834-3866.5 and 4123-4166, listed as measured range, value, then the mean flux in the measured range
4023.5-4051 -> -0.20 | 12.8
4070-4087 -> -0.09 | 12.5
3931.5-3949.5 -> 0.41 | 5.93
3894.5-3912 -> -0.16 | 8.99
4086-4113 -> -0.06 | 12.7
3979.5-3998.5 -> -0.20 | 11.6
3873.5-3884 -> 0.03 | 7.06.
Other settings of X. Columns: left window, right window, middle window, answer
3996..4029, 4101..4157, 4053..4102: 2.2 angstrom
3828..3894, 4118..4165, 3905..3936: 1.6 angstrom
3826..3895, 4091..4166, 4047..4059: -1.8 angstrom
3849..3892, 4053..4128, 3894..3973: 9.4 angstrom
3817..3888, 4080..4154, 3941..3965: 0.7 angstrom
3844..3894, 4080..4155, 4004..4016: -3.2 angstrom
